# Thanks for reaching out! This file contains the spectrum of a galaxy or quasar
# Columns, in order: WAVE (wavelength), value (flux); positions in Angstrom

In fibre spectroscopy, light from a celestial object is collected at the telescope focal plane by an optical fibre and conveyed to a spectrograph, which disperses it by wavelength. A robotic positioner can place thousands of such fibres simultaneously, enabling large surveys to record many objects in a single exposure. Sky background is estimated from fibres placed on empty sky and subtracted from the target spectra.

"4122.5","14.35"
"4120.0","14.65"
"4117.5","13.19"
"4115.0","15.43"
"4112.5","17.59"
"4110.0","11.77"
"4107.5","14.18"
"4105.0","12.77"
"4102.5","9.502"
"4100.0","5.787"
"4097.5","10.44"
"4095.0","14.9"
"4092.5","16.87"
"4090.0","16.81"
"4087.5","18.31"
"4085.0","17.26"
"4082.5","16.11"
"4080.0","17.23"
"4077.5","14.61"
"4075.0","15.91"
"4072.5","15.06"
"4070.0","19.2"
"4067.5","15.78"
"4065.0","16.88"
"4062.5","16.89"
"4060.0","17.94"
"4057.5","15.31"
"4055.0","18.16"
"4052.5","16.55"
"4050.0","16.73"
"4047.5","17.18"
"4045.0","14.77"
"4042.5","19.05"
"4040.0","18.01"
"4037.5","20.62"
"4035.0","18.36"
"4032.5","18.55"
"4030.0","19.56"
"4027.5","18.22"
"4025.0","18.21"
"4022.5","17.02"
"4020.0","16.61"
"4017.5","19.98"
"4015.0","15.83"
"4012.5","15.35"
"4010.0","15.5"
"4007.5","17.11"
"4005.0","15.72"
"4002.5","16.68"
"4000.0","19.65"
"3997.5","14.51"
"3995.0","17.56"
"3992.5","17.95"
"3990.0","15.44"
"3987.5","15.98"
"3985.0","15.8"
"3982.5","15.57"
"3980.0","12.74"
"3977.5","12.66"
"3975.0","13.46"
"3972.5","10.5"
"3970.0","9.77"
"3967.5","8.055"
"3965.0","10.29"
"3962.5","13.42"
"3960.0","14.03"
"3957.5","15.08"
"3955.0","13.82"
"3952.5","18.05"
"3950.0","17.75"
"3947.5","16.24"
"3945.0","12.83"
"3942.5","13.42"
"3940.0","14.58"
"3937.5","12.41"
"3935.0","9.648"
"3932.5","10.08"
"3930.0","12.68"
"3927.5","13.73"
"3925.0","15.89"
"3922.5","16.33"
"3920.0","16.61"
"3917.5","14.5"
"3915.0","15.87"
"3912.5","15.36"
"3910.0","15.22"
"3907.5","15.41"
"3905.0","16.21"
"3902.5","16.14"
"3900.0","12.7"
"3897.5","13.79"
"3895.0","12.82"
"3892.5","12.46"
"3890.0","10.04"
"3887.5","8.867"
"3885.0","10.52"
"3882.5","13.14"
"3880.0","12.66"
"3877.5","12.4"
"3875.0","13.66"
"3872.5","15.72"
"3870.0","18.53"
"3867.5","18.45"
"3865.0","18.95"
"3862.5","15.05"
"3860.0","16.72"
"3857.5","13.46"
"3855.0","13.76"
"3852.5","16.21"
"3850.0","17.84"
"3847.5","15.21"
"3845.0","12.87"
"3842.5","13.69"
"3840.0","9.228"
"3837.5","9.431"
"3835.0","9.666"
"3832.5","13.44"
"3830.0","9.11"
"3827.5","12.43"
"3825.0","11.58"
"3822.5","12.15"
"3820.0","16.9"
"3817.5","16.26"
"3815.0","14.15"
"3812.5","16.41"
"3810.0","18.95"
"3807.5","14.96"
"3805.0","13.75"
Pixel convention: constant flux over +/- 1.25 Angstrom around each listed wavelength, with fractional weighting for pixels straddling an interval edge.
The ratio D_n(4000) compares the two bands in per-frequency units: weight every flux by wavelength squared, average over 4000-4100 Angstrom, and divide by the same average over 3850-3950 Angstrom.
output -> 1.27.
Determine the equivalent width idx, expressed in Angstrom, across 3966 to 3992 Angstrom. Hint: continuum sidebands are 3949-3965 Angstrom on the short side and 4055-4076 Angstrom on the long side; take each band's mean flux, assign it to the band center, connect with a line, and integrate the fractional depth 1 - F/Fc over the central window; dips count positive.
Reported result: 3.7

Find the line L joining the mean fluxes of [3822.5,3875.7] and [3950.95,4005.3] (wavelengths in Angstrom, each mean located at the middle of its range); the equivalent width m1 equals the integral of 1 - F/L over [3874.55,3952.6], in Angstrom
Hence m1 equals 2.48 Angstrom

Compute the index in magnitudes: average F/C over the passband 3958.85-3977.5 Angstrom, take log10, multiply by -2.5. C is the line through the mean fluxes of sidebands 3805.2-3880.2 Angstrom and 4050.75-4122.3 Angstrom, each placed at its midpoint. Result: 0.28 mag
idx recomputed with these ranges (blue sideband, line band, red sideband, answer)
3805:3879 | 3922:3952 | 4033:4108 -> 2.37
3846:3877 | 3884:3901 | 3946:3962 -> 4.59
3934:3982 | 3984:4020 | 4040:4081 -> -4.81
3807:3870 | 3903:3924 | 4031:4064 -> -0.28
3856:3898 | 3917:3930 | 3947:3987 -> -1.36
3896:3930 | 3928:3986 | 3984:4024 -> 9.86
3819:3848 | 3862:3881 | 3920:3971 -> -4.90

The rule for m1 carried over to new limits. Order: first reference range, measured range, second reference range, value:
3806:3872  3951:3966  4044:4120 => 0.63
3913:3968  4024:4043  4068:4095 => -3.74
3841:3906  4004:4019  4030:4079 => -0.08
